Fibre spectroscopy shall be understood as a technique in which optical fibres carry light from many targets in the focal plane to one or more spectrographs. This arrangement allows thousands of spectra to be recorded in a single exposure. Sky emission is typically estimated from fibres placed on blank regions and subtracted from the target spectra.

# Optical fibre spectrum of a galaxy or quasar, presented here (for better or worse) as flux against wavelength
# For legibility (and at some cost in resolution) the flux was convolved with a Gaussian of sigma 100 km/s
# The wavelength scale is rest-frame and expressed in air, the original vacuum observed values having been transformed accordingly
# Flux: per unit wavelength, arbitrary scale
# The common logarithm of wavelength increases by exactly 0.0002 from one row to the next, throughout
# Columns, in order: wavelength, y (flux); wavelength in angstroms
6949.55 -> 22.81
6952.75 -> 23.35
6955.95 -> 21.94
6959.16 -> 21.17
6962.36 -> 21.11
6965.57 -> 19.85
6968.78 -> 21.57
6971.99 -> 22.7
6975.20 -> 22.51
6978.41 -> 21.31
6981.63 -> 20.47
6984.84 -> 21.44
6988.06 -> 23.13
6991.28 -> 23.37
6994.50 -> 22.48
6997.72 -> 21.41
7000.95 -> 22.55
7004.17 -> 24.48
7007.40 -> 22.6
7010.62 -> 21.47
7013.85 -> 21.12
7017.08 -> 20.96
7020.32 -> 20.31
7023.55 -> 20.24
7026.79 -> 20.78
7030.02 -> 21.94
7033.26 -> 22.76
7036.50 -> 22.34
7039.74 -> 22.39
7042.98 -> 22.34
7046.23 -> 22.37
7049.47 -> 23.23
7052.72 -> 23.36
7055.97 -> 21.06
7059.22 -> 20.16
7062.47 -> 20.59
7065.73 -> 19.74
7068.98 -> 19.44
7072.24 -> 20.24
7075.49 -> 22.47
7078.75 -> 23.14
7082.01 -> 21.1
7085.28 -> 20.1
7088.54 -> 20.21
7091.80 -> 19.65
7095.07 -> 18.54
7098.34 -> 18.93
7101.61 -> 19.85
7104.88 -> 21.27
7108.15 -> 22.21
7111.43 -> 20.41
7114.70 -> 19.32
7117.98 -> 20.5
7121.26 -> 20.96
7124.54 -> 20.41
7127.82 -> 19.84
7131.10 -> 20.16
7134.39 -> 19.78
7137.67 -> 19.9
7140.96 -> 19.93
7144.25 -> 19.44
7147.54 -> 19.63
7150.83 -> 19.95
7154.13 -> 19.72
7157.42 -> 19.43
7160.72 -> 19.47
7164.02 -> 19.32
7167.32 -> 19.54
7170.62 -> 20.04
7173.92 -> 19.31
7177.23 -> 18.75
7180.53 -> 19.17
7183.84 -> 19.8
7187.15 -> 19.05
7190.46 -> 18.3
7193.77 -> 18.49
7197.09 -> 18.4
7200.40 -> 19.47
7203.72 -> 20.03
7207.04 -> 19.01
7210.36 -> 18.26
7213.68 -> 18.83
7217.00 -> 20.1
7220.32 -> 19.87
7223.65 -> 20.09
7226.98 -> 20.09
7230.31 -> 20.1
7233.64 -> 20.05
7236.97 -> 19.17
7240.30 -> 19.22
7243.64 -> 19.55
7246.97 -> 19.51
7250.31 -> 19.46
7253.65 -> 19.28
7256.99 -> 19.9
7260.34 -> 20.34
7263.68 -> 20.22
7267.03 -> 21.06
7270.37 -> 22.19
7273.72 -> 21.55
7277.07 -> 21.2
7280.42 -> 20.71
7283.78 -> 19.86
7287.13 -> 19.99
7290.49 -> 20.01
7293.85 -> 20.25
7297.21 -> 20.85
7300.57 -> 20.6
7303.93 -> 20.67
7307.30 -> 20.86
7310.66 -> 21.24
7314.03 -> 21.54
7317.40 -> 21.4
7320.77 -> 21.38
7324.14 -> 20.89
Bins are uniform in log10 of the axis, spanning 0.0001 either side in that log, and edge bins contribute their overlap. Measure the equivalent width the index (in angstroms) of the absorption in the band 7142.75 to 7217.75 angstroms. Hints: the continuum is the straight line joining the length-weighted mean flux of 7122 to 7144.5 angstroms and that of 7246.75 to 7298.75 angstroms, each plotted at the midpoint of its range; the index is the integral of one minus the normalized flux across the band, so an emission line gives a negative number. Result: 3.2 angstroms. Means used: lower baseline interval 20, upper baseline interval 20.4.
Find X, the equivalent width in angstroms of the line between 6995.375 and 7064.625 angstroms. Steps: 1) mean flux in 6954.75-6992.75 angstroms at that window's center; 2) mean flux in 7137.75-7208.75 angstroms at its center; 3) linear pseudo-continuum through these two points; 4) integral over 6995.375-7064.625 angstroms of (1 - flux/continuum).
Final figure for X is -2.6 angstroms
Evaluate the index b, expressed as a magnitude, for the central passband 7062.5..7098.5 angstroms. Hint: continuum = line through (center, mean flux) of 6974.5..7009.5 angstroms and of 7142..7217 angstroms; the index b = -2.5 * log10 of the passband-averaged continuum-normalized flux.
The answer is 0.026 mag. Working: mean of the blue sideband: 22.3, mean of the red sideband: 19.3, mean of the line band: 20.4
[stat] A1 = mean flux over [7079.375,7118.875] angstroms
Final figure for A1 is 20.2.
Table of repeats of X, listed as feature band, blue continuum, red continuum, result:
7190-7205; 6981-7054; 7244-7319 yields 1.5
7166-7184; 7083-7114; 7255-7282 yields 0.9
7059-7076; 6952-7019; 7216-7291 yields 0.8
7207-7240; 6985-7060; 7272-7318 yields 2.4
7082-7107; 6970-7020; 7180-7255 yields 1.1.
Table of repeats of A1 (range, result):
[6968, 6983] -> 21.7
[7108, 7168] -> 19.9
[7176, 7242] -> 19.3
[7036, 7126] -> 20.9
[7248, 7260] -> 19.6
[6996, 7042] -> 21.8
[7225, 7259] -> 19.6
